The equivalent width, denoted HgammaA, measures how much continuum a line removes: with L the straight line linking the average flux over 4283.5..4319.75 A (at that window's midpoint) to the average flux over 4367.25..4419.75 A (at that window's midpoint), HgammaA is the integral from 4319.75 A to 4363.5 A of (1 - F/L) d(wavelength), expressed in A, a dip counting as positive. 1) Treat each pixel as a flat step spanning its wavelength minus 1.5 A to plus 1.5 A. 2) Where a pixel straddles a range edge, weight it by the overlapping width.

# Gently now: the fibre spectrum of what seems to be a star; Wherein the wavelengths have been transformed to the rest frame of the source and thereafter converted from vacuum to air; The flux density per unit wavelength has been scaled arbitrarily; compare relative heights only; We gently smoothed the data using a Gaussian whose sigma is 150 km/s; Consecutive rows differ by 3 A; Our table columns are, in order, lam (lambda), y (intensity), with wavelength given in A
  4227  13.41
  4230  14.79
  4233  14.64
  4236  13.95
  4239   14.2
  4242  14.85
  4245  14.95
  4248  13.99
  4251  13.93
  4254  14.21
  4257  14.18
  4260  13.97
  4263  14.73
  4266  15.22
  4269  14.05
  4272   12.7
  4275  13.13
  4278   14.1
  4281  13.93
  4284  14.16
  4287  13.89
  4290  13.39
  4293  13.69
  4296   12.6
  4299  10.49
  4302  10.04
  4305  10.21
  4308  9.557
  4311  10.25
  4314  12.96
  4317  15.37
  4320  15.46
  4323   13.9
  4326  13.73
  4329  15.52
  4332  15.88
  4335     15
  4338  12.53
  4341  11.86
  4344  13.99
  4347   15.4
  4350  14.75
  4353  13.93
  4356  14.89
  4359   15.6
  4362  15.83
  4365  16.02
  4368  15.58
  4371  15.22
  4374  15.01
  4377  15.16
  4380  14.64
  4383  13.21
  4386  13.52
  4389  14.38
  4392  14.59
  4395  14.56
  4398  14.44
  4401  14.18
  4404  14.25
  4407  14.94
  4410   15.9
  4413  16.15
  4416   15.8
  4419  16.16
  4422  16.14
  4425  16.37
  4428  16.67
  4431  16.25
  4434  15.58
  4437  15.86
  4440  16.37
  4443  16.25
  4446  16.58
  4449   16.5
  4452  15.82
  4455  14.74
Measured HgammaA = -3.7 A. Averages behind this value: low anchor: 12.3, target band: 14.5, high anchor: 14.8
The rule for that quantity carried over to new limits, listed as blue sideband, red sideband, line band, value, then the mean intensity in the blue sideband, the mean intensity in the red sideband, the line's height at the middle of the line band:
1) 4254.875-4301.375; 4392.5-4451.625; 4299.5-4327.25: 3.5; 13.6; 15.7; 14.1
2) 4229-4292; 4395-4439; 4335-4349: 1.2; 14.1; 15.6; 14.9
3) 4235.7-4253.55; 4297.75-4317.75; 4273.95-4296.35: -2.6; 14.3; 11.1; 12.3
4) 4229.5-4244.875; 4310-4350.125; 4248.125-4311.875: 5.8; 14.5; 14.1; 14.3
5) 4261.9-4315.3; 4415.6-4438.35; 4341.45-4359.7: -0.4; 12.7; 16.1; 14.2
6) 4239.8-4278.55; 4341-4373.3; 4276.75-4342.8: 6.6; 14.2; 15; 14.6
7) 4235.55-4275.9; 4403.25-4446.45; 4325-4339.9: 0.5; 14.2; 16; 15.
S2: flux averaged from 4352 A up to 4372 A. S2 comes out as 15.3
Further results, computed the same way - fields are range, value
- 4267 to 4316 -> 12.5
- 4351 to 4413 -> 14.8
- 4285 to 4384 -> 13.8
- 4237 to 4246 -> 14.6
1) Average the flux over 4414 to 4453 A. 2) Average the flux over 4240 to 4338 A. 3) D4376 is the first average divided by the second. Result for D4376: 1.19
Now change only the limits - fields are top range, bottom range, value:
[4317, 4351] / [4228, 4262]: 1.01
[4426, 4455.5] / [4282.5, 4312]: 1.36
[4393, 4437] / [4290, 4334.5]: 1.20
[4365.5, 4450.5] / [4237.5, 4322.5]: 1.15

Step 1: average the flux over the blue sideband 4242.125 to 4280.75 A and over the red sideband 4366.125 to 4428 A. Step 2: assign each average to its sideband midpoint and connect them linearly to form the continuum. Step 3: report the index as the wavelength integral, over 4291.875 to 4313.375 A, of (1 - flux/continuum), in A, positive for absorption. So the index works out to 5.06 A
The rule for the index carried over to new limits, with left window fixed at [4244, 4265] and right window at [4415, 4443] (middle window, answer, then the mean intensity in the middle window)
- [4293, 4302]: 1.9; 11.7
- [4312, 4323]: 0.5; 14.3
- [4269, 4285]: 1.0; 13.6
